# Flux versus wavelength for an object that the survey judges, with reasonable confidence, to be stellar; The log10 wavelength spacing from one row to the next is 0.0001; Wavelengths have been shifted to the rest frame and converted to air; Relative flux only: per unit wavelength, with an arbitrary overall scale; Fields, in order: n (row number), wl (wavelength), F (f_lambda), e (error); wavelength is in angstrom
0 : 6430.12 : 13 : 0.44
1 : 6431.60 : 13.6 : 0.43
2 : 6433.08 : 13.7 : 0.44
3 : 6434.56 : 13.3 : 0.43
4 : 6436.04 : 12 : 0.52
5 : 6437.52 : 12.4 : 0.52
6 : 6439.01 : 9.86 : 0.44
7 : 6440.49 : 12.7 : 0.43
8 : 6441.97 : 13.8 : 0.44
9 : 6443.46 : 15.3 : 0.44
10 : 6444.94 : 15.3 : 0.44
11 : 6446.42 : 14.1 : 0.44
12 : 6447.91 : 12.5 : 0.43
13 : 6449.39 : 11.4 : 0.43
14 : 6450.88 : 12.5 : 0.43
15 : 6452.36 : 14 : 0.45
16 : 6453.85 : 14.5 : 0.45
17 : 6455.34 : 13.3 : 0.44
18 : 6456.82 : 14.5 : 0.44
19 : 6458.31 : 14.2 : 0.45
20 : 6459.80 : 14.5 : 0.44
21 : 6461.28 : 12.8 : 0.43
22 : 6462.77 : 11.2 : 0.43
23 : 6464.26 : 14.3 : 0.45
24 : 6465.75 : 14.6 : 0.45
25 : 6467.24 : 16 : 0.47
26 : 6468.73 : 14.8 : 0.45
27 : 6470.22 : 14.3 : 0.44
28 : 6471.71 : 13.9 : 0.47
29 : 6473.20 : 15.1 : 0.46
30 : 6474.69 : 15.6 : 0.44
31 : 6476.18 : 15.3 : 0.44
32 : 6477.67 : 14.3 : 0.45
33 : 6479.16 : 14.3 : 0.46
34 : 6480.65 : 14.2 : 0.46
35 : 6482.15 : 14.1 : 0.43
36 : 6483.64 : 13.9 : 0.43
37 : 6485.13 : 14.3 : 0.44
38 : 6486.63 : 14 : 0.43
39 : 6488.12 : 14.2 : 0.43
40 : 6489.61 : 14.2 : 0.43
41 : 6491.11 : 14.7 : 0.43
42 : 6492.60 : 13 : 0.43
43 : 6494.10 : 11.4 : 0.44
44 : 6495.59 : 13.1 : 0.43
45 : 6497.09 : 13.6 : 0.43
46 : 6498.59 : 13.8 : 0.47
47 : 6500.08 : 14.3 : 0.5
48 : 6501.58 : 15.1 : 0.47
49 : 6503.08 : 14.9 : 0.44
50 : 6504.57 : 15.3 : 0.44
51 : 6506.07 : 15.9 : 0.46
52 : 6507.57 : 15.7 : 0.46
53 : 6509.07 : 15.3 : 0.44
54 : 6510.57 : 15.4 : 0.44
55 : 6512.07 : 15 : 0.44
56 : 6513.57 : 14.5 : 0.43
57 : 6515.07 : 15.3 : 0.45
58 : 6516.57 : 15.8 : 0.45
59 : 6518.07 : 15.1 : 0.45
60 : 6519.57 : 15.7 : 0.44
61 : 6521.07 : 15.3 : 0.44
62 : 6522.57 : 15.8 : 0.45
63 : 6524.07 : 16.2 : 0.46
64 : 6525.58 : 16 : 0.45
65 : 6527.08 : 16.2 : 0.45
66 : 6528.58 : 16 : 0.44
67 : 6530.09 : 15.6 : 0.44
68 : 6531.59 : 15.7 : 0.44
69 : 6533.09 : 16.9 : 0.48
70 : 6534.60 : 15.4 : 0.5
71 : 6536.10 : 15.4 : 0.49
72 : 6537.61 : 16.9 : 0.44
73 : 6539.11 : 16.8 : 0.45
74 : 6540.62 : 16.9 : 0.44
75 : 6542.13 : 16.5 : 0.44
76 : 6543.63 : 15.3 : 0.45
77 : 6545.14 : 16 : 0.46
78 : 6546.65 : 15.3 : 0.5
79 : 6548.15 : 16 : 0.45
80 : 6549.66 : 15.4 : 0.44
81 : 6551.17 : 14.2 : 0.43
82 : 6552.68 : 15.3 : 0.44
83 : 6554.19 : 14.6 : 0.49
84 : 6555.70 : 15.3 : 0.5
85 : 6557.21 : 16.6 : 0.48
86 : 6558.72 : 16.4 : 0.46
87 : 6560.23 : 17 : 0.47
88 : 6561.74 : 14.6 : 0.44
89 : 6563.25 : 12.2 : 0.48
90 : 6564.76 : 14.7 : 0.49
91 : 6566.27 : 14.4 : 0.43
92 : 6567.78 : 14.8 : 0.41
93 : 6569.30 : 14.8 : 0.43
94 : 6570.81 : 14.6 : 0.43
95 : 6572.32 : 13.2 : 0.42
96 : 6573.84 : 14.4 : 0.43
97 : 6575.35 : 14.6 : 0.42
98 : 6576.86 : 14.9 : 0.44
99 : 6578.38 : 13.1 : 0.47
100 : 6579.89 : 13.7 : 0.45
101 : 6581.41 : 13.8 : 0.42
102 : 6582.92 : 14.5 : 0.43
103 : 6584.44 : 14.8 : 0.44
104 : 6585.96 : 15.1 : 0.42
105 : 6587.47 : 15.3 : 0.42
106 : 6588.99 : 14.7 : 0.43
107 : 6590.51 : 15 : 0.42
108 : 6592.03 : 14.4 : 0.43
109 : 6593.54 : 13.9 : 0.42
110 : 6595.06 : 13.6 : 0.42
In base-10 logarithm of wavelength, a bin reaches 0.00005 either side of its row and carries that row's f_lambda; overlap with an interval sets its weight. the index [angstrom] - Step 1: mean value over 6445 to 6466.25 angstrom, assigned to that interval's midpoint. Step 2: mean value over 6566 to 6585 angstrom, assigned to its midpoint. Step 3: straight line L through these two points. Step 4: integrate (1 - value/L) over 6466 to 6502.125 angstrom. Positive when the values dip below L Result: -1.4 angstrom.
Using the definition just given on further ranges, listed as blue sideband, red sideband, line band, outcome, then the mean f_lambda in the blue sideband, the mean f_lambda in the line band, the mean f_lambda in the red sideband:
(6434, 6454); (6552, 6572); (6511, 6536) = -2.2 angstrom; 13.1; 15.6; 15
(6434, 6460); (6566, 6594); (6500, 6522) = -2.3 angstrom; 13.3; 15.3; 14.4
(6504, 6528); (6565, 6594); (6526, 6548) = -1.3 angstrom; 15.5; 16.1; 14.4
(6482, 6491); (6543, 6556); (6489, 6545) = -2.1 angstrom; 14.2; 15.3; 15.3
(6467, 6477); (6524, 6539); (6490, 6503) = 1.4 angstrom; 14.9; 13.7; 16.1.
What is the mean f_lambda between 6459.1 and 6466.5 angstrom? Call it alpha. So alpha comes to 13.5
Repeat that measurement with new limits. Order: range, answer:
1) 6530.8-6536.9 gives 15.9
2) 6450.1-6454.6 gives 13.6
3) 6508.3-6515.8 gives 15.1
